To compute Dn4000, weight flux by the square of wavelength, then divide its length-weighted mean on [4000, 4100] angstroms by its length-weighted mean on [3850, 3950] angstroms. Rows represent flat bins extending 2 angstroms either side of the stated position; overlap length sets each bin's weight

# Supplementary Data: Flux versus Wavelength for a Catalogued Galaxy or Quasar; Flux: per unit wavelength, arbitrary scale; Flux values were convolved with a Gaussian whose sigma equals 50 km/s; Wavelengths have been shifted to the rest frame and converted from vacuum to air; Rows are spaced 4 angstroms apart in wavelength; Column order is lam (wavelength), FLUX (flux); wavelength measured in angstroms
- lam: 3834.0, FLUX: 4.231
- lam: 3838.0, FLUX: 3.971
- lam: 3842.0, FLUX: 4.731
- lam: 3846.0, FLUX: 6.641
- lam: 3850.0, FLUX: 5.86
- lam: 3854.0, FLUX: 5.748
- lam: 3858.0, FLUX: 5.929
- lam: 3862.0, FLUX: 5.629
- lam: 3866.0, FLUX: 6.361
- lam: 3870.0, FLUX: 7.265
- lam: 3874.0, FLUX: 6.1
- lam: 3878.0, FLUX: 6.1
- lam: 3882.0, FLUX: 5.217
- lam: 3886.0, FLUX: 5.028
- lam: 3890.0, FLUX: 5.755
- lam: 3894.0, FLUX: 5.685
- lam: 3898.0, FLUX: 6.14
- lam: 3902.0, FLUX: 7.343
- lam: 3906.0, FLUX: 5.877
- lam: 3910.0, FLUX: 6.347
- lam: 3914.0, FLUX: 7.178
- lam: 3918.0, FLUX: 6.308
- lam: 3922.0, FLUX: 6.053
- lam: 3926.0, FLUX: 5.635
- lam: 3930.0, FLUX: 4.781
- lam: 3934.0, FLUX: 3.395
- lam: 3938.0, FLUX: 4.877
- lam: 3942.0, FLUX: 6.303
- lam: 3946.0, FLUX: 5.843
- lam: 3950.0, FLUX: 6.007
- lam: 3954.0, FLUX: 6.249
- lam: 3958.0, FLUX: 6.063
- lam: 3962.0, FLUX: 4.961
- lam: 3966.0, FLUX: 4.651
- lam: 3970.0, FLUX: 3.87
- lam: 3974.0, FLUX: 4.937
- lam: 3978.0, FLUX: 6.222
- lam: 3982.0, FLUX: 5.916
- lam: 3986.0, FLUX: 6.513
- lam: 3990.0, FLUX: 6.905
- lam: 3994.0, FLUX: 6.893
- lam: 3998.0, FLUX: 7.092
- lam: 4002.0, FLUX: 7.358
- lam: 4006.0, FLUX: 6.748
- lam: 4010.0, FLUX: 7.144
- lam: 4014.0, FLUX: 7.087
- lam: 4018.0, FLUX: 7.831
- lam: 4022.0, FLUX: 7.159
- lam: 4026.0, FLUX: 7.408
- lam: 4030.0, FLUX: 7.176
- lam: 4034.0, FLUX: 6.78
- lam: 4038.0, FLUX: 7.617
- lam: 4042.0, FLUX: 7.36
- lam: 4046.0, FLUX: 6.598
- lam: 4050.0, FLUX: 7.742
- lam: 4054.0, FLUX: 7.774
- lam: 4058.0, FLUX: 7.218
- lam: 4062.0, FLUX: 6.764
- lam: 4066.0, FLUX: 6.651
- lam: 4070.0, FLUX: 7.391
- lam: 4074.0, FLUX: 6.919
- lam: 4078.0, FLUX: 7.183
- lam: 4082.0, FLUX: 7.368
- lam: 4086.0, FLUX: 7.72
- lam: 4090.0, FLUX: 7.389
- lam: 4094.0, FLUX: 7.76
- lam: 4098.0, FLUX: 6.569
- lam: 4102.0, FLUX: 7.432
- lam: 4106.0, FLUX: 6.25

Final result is 1.33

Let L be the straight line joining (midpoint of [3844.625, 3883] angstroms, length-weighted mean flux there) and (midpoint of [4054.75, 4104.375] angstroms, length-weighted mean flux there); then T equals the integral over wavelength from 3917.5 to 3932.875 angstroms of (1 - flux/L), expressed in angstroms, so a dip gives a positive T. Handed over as 2.2 angstroms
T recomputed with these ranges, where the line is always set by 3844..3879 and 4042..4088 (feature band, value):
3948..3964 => 2.0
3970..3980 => 2.3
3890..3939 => 4.8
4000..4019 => -0.7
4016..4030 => -0.8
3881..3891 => 1.6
